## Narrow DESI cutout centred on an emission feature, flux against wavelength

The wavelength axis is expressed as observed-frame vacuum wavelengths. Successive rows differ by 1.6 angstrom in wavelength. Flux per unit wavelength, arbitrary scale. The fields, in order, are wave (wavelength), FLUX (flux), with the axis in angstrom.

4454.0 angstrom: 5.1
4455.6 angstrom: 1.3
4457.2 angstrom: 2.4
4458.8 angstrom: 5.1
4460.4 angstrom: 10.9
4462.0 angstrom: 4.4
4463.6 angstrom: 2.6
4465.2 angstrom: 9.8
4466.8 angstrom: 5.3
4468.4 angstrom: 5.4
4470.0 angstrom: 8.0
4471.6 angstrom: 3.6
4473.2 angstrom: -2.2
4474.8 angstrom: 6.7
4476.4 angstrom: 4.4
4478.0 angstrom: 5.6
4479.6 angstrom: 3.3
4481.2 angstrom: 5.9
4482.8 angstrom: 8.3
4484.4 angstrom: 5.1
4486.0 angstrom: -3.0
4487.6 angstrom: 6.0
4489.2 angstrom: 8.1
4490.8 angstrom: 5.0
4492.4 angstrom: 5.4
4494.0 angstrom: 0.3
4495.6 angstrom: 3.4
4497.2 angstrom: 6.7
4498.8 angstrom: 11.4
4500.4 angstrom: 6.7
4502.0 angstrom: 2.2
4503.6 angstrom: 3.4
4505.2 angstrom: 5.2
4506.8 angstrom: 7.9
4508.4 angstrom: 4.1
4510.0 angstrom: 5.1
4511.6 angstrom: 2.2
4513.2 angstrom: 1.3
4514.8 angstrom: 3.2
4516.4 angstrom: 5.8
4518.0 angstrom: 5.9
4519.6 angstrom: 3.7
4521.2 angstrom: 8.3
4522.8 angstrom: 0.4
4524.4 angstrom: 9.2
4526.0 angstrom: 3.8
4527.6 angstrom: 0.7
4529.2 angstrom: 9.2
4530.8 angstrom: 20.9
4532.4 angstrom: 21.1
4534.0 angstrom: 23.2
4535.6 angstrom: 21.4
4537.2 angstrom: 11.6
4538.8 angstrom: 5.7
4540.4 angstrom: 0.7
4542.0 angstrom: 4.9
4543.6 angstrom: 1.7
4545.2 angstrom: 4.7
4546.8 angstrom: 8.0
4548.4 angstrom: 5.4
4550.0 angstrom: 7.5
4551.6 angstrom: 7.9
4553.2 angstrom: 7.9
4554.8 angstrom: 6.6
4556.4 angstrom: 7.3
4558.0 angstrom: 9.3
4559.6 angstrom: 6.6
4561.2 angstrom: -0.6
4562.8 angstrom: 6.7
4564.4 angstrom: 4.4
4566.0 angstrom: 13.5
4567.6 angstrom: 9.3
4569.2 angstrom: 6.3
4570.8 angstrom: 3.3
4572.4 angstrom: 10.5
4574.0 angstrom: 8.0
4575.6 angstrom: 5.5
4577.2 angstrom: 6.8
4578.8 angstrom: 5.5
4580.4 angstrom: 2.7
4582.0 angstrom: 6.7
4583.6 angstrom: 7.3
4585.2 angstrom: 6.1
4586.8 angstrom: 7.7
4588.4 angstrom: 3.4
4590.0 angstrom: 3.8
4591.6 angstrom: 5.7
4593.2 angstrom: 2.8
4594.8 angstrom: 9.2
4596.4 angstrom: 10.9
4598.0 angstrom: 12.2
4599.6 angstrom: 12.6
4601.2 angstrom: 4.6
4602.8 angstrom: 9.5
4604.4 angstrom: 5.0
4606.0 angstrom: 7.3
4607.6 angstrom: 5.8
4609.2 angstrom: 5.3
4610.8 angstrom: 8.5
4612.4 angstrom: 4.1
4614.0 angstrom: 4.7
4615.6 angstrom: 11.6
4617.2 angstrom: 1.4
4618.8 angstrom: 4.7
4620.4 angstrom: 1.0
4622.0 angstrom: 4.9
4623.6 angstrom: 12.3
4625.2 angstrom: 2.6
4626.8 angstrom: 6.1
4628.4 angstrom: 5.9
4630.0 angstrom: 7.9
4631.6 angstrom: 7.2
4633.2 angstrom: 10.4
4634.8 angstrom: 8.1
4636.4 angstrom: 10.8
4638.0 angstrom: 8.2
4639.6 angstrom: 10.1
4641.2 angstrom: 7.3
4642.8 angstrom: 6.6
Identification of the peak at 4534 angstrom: [O II] 3727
